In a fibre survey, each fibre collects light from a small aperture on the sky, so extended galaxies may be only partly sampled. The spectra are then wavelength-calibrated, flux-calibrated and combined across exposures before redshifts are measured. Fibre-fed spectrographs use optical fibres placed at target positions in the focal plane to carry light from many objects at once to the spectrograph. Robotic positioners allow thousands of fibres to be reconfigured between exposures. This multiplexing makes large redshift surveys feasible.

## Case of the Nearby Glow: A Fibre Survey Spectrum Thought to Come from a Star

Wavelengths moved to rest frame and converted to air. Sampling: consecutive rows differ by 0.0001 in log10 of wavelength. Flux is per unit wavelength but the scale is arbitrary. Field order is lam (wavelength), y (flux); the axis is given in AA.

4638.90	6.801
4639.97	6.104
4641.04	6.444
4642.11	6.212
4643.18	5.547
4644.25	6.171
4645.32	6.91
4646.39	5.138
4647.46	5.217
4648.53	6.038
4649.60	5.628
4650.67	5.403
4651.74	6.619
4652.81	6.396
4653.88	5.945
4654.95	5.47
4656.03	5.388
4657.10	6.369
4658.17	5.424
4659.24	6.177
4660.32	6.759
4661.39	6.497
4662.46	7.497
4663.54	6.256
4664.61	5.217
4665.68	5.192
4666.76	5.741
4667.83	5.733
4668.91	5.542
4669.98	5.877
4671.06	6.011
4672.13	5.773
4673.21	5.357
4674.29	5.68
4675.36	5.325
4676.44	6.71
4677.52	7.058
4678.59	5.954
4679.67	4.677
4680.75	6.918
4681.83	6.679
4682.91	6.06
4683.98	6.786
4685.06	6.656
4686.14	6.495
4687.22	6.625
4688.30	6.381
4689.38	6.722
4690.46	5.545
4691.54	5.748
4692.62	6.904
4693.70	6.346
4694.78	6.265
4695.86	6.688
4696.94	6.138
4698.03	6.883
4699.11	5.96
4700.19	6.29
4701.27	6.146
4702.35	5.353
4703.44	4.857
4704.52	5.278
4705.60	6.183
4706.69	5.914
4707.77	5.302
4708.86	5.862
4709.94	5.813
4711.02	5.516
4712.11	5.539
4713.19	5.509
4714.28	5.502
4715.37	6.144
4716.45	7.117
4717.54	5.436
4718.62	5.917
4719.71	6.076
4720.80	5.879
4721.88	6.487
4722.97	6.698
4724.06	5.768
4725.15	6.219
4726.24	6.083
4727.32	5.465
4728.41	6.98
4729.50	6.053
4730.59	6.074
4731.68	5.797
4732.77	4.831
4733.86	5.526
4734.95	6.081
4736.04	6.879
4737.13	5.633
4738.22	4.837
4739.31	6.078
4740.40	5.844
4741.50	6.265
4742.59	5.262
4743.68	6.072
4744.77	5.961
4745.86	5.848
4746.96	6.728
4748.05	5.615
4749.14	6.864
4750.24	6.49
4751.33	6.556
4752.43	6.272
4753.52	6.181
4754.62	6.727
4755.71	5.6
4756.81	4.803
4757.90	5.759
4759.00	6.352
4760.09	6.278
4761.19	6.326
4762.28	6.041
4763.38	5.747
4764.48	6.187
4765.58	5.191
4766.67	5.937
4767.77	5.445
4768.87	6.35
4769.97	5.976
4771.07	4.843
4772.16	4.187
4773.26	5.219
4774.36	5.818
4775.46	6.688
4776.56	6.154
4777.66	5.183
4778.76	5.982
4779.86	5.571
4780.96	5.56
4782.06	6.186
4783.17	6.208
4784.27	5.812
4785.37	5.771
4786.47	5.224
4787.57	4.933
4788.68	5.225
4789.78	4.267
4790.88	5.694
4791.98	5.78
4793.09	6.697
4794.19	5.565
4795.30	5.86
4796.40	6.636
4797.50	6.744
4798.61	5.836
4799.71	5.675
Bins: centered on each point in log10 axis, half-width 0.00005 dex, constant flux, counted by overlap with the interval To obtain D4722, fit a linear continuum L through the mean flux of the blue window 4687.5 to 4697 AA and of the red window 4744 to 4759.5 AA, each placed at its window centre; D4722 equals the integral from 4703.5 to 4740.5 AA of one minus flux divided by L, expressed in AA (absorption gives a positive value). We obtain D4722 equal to 2.0 AA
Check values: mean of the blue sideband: 6.32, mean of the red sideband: 6.12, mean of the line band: 5.88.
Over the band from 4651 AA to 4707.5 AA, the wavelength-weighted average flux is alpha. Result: 6.08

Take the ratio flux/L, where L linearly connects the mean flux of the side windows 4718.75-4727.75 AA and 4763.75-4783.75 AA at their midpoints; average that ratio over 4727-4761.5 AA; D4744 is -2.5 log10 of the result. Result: -0.01 mag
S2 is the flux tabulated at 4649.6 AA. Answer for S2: 5.628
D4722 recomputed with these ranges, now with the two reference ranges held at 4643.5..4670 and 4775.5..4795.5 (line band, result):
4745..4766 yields -1.3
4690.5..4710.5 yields -0.5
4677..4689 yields -1.0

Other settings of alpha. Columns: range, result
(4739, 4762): 6.09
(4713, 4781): 5.92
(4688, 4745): 5.96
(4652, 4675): 5.92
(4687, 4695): 6.31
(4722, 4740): 5.95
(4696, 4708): 5.89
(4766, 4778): 5.62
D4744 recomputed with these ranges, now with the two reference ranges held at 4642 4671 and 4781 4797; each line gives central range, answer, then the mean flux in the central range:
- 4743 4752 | -0.09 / 6.25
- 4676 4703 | -0.08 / 6.31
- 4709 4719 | 0.00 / 5.84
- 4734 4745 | -0.02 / 5.88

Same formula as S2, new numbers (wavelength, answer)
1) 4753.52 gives 6.181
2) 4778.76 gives 5.982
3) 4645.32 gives 6.91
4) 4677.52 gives 7.058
